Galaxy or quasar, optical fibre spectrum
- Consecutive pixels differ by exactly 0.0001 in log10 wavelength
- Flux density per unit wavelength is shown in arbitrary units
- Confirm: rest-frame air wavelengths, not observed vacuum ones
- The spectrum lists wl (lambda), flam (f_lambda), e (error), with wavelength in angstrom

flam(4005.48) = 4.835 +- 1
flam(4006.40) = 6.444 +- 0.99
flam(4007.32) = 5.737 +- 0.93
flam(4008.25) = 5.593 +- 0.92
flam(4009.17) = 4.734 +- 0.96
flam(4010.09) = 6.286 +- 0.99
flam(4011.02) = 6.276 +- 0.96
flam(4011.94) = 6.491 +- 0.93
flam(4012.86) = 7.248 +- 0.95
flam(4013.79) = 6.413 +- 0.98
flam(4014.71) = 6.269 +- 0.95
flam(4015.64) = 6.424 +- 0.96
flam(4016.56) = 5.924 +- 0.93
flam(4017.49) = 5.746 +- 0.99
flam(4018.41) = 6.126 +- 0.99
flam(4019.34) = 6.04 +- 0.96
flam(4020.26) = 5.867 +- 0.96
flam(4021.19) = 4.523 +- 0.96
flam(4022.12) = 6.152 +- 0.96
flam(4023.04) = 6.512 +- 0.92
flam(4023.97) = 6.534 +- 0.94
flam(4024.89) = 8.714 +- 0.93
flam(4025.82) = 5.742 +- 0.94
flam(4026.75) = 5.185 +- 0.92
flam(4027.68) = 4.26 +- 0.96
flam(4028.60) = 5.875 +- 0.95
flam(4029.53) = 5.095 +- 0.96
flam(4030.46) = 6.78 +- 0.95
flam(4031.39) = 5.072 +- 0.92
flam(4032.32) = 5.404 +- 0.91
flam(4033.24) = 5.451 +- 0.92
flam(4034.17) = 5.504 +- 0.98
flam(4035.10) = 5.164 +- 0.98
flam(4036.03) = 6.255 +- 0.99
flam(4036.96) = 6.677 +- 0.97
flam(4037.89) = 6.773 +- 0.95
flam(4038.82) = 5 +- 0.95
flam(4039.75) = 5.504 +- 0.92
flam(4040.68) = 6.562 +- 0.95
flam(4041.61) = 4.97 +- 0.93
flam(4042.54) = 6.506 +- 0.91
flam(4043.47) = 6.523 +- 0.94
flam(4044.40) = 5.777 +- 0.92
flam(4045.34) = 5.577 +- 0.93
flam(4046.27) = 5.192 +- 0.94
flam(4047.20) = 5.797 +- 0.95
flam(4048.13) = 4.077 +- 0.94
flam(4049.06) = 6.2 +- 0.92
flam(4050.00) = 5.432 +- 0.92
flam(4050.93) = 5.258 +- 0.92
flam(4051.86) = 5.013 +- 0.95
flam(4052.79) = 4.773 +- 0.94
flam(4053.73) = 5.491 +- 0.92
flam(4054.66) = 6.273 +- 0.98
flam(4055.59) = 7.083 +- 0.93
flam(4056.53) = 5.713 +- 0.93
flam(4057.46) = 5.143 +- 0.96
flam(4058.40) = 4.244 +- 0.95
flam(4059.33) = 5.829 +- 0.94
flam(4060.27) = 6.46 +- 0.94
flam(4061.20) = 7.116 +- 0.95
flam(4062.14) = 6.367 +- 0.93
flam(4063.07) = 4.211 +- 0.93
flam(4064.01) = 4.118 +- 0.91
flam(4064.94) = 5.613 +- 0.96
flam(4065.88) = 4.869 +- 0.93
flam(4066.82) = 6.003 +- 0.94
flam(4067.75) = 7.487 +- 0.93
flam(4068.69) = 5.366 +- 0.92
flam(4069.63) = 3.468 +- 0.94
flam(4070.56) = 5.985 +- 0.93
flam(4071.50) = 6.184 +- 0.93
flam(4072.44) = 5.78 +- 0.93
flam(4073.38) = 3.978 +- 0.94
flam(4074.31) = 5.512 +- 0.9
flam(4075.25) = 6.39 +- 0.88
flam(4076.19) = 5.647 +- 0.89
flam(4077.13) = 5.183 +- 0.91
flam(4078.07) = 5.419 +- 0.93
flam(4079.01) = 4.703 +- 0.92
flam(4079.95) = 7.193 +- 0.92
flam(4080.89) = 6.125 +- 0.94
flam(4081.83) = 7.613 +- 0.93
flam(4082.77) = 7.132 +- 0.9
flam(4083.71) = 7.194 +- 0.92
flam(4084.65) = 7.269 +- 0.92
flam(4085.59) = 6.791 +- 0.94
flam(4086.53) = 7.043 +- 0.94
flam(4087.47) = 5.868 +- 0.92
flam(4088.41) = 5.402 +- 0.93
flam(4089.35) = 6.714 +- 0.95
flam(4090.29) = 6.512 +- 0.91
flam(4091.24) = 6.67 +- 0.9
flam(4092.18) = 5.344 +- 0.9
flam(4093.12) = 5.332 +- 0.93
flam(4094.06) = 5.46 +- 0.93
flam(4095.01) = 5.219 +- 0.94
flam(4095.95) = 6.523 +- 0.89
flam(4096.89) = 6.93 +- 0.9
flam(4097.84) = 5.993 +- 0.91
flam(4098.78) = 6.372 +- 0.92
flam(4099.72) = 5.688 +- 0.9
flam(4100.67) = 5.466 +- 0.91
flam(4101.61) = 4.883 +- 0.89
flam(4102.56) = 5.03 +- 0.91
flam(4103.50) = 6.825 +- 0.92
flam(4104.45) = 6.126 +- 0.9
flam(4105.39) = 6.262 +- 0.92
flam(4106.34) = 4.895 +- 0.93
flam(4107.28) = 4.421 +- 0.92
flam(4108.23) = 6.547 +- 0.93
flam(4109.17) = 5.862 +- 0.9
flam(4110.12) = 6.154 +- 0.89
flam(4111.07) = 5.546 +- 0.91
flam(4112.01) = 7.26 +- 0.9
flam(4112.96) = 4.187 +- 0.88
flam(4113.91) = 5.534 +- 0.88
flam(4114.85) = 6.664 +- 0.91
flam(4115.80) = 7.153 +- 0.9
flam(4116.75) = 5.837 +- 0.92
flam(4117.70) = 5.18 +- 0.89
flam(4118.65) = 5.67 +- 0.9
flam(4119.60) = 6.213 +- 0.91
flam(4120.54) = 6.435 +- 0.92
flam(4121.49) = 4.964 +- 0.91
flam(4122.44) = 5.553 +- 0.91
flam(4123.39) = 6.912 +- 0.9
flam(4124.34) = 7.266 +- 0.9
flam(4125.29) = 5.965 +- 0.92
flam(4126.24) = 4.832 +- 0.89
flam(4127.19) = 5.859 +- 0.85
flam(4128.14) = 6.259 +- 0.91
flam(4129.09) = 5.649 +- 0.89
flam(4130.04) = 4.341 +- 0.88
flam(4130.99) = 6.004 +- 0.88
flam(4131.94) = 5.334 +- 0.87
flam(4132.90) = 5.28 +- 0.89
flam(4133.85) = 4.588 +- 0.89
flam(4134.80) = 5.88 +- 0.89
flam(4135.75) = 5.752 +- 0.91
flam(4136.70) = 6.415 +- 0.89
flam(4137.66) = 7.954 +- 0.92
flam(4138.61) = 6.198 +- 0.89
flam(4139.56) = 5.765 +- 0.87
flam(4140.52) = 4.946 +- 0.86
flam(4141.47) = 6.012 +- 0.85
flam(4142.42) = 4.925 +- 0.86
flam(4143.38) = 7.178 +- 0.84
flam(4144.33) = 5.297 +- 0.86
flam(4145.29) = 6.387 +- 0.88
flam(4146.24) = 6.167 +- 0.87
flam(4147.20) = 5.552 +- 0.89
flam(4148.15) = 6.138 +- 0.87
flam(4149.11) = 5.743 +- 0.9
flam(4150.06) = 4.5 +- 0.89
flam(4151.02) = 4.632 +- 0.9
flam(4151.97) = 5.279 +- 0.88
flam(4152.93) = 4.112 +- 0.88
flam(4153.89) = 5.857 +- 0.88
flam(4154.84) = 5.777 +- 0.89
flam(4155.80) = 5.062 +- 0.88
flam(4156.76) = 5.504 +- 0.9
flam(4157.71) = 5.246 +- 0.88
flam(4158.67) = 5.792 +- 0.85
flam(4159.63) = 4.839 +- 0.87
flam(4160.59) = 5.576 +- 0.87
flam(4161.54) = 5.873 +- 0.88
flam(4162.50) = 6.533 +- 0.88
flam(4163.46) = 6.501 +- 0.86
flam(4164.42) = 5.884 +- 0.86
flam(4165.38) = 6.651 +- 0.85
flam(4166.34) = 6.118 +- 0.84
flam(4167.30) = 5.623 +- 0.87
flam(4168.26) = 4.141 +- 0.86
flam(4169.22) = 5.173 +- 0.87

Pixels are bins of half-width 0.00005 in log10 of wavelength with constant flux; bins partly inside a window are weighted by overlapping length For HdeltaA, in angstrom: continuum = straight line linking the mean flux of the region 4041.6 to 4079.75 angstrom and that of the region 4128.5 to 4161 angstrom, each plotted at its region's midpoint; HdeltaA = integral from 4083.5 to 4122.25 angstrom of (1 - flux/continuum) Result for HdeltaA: -2.86 angstrom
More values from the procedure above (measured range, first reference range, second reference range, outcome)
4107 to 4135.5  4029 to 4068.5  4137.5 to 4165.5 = -0.5 angstrom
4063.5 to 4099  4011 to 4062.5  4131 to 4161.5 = -1.2 angstrom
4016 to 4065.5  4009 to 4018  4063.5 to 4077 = 1.1 angstrom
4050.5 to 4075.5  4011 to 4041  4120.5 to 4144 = 1.7 angstrom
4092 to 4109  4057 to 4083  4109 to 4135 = 0.0 angstrom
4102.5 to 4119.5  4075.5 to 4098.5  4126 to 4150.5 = 0.4 angstrom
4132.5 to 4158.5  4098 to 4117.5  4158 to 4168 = 1.0 angstrom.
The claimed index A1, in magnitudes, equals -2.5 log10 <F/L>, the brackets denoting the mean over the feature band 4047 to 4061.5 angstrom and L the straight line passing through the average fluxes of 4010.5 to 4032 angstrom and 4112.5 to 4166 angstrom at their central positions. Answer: 0.068 mag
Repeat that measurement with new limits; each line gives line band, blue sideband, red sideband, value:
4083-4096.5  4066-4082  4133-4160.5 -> -0.10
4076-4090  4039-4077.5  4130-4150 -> -0.13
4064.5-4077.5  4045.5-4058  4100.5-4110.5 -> 0.01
